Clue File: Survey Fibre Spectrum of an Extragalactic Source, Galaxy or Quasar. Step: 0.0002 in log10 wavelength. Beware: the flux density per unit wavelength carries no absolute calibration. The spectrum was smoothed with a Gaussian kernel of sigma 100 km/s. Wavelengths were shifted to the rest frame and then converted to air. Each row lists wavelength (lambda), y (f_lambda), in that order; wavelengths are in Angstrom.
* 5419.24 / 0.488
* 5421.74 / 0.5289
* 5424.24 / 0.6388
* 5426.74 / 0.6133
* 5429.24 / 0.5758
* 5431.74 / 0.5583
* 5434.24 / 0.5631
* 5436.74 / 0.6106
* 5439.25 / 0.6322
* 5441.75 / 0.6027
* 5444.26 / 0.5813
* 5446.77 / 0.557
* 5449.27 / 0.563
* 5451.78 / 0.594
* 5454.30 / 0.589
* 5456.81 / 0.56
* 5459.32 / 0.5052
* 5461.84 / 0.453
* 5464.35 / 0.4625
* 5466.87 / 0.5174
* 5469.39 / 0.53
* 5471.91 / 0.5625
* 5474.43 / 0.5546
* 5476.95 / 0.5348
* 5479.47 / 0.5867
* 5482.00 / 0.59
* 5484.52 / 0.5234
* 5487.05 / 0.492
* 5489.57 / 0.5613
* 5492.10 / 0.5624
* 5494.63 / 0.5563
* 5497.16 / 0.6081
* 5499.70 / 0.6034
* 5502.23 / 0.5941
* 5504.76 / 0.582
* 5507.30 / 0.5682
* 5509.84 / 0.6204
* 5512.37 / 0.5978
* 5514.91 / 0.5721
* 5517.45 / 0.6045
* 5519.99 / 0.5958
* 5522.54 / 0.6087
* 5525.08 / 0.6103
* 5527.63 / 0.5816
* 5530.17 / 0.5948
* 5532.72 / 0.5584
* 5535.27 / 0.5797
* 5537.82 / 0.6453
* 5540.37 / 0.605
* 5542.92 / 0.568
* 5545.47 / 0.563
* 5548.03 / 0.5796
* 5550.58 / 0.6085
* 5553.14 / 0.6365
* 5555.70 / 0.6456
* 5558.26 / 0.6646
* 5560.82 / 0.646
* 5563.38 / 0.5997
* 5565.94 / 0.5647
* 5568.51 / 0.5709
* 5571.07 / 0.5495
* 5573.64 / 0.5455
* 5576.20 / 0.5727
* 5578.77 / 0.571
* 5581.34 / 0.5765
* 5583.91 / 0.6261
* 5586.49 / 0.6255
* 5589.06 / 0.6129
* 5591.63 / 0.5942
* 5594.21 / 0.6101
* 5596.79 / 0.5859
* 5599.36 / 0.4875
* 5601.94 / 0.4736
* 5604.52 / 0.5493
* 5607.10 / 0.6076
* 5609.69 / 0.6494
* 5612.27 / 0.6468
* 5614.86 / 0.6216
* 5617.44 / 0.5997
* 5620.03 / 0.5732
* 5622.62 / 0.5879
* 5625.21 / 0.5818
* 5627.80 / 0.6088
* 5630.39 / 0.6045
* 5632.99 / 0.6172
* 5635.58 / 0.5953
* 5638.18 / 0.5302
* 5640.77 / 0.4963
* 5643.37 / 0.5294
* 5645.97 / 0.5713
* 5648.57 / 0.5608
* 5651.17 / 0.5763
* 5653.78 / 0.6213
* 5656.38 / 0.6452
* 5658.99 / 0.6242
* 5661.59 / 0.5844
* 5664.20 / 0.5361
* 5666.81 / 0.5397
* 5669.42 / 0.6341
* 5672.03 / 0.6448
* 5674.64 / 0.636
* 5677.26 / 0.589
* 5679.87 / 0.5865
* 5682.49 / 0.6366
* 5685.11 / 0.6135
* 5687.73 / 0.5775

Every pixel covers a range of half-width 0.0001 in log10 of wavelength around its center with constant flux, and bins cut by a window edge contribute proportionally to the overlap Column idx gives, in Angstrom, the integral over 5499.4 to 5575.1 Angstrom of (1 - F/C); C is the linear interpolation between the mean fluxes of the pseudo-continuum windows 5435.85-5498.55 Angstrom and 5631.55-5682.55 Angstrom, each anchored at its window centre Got -3.8 Angstrom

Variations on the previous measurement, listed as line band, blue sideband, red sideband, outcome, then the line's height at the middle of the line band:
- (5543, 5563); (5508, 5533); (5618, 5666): -0.9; 0.591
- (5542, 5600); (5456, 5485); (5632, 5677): -3.3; 0.561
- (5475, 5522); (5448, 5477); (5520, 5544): -0.8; 0.566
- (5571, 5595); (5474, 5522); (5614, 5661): -0.4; 0.581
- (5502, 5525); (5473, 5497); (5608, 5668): -1.4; 0.56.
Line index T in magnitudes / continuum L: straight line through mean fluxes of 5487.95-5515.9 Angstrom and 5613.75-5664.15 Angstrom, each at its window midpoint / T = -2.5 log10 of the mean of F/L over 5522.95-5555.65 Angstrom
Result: -0.02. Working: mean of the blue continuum 0.583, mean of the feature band 0.597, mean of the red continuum 0.584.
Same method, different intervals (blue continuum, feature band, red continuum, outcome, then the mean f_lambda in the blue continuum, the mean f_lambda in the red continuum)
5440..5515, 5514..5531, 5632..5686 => -0.054 mag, 0.56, 0.589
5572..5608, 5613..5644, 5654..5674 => 0.015 mag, 0.574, 0.604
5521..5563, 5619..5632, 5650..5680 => 0.020 mag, 0.606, 0.602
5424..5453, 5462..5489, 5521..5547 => 0.111 mag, 0.589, 0.591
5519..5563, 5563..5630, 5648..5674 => 0.033 mag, 0.605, 0.599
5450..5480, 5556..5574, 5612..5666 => -0.061 mag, 0.537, 0.585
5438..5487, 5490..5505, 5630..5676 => -0.049 mag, 0.551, 0.586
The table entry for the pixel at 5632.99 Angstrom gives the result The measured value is 0.6172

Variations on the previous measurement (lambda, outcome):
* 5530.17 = 0.5948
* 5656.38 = 0.6452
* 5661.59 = 0.5844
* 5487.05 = 0.492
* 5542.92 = 0.568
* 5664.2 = 0.5361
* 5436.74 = 0.6106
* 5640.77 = 0.4963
